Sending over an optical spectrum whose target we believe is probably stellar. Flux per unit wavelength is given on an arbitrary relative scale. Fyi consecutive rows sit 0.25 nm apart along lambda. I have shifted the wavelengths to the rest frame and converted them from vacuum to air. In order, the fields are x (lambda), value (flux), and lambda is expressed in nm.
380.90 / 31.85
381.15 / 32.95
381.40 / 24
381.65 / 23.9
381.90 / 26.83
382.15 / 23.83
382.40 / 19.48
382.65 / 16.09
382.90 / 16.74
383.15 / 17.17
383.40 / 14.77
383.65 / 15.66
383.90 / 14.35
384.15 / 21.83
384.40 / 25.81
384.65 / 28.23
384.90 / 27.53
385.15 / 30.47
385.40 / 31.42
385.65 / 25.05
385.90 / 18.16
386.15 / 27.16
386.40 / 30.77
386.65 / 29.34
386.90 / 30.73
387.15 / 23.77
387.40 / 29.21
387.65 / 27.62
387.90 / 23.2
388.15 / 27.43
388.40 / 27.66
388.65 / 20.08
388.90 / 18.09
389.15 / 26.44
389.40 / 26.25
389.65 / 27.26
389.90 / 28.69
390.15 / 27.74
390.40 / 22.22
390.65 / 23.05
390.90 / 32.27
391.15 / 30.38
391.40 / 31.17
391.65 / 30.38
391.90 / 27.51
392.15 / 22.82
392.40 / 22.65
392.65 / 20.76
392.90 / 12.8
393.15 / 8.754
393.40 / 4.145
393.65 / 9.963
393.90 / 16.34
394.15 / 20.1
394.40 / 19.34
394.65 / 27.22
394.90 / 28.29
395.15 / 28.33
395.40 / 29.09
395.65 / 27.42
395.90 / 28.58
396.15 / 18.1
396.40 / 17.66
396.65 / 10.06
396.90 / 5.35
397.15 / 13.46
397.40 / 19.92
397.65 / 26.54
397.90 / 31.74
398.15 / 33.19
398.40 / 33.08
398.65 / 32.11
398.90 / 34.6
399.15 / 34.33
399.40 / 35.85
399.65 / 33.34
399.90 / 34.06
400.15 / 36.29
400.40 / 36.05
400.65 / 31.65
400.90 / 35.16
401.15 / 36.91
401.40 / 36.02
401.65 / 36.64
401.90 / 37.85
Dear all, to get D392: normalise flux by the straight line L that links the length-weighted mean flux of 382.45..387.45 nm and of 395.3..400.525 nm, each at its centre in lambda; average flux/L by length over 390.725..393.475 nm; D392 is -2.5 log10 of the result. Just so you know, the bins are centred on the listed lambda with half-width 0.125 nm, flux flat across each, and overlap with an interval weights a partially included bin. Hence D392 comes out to 0.14 mag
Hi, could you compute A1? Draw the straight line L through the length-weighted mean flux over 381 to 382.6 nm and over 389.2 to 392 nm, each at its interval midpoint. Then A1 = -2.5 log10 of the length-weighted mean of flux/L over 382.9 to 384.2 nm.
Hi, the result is 0.473 mag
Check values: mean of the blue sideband 24.8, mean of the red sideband 27.9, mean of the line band 16.5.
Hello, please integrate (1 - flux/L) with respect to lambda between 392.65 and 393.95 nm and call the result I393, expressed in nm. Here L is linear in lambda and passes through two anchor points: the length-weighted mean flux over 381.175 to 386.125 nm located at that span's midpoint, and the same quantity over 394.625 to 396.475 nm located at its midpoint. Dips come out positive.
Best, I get 0.73 nm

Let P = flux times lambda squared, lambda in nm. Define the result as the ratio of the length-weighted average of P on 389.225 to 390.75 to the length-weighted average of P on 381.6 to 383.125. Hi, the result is 1.30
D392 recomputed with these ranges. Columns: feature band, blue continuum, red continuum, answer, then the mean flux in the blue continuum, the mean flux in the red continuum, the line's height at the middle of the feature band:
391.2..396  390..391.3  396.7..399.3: 0.214 mag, 27.2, 26.1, 26.8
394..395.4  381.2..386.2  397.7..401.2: 0.222 mag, 22.5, 33.9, 30.5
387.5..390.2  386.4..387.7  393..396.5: 0.041 mag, 28.4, 20.2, 26.5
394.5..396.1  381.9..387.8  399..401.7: 0.142 mag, 23.8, 35.1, 31.4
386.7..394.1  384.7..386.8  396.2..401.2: 0.184 mag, 27.6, 28.3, 27.8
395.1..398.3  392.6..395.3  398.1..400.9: 0.153 mag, 17.8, 34.1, 25.9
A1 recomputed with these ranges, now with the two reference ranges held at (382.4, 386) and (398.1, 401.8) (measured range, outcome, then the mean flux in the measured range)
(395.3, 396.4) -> 0.250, 24.8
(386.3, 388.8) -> -0.108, 26.9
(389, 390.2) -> -0.039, 27.1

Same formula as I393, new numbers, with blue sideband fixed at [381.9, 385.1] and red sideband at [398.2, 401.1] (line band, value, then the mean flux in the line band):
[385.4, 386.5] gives -0.15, 25.9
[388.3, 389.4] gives 0.08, 23.3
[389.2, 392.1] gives -0.12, 27.7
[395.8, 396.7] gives 0.35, 19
